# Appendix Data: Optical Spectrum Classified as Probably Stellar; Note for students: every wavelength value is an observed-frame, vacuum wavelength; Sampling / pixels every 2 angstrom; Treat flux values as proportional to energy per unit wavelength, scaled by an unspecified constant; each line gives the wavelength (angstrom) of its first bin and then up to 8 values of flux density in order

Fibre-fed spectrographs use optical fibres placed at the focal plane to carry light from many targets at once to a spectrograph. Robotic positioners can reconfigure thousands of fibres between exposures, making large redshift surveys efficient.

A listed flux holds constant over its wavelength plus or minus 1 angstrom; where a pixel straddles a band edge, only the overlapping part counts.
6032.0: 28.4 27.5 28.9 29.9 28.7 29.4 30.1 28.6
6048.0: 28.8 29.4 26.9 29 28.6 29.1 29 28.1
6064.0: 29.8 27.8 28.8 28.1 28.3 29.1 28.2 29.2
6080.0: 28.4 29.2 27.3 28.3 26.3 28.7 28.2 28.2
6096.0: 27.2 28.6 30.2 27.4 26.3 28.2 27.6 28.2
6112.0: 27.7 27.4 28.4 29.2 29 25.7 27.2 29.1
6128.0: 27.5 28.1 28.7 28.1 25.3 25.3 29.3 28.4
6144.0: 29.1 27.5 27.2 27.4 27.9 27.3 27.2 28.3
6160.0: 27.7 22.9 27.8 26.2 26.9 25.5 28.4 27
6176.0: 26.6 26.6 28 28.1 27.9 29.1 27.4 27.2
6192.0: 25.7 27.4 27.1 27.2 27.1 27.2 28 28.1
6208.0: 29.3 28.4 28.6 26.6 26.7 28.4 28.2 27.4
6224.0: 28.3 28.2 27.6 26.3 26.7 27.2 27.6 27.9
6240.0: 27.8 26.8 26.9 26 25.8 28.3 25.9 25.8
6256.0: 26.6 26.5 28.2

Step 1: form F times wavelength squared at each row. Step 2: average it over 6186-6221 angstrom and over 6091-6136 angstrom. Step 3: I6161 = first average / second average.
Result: 1.02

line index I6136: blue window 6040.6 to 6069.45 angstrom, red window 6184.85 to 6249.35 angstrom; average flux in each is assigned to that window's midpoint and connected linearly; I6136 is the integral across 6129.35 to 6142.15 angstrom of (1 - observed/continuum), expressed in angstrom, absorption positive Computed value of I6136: 0.3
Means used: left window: 28.8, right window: 27.4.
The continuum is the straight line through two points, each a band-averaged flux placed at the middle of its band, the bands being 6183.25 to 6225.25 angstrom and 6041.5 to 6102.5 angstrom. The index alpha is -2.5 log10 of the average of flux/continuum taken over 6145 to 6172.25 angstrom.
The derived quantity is 0.039 mag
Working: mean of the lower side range 28.5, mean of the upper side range 27.7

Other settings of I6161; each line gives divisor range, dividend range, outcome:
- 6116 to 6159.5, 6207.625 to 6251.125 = 1.02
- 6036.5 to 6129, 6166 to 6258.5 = 1.00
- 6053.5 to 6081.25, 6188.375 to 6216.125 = 1.00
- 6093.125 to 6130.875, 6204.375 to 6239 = 1.03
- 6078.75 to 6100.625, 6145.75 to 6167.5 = 0.98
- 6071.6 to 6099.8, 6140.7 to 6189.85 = 0.99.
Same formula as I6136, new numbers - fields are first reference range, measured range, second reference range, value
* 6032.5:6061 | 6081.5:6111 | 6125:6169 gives 0.17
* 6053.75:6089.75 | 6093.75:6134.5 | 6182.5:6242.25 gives 0.31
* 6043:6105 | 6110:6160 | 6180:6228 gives 0.58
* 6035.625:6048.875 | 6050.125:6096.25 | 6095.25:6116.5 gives 0.34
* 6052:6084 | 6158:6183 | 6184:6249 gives 0.85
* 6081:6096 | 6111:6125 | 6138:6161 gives 0.05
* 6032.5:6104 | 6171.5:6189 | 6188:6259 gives -0.02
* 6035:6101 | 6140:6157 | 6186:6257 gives 0.06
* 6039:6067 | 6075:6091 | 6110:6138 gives 0.09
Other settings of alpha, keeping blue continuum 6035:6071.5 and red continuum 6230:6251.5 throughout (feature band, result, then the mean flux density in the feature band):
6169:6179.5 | 0.03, 26.9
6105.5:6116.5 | 0.02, 27.9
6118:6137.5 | 0.02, 27.7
